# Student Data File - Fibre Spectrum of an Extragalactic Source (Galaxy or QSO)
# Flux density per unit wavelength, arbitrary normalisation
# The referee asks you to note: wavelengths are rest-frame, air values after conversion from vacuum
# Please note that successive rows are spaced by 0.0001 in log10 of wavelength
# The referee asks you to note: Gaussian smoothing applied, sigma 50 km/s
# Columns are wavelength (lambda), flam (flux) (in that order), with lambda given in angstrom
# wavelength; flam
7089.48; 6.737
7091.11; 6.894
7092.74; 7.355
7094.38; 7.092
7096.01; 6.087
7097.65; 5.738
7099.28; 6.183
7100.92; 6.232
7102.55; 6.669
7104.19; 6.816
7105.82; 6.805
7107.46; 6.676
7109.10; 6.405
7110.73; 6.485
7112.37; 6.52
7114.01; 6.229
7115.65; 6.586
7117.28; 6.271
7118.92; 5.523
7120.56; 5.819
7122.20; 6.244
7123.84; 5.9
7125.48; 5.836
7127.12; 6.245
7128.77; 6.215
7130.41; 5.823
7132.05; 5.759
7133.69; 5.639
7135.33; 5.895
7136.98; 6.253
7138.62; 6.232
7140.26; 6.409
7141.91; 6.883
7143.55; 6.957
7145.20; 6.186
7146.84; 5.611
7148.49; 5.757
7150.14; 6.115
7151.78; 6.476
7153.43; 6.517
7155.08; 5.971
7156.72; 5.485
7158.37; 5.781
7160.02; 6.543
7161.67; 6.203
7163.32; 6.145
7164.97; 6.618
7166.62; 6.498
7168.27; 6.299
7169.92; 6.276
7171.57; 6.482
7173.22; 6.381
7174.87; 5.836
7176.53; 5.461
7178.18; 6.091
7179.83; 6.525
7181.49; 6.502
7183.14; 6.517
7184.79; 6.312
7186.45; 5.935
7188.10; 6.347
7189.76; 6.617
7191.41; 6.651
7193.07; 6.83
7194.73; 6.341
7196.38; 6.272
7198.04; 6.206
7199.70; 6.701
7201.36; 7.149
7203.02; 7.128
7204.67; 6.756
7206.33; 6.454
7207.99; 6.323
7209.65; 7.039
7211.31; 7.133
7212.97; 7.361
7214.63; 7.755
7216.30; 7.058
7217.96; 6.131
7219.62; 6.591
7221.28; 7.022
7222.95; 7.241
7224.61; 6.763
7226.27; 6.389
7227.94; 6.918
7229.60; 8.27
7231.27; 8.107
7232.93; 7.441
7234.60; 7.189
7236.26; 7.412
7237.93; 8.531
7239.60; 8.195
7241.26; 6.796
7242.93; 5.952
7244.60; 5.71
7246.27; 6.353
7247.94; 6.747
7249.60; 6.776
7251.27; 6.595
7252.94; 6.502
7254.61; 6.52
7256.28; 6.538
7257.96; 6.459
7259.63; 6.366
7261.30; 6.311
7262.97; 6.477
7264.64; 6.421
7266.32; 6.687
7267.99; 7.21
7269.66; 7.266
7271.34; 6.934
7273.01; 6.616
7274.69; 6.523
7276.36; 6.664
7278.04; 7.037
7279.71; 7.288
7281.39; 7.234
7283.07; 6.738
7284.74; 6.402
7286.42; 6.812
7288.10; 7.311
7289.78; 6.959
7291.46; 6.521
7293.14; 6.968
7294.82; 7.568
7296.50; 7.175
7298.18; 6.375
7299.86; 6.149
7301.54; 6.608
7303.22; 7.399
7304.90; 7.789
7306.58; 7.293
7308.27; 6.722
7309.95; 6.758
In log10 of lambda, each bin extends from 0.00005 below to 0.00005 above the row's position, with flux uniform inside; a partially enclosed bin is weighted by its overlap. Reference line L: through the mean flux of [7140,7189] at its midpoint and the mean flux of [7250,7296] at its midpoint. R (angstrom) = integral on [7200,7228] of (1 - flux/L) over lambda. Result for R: -1.8 angstrom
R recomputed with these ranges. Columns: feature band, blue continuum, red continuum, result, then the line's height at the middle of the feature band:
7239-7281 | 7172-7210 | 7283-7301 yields 0.1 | 6.7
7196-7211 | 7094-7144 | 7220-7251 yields 0.4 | 6.86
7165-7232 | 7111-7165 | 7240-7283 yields -2.8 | 6.39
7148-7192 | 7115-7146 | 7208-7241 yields 2.5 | 6.61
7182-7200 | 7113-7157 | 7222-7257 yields 0.5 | 6.59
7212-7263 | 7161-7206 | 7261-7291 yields -2.1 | 6.66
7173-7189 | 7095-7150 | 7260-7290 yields 0.6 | 6.44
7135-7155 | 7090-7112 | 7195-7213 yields 1.1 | 6.64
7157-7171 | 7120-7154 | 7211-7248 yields 0.3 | 6.41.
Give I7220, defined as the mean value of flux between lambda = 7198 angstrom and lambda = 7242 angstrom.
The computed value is 7.13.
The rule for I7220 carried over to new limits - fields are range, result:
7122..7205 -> 6.27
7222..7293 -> 6.89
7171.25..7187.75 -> 6.2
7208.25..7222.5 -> 6.99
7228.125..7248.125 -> 7.23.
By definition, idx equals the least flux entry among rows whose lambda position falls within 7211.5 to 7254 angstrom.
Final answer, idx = 5.71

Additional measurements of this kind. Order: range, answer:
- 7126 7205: 5.461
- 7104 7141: 5.523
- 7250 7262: 6.311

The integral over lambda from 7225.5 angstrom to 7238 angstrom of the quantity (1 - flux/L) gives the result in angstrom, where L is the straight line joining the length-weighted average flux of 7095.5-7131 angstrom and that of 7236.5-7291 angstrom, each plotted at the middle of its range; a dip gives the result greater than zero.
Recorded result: -1.5 angstrom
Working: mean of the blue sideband 6.24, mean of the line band 7.48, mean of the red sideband 6.78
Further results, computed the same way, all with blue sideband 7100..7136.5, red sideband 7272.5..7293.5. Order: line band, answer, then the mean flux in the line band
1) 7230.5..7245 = -1.4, 7.3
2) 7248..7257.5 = 0.2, 6.59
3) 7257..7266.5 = 0.5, 6.43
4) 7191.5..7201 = 0.0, 6.51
